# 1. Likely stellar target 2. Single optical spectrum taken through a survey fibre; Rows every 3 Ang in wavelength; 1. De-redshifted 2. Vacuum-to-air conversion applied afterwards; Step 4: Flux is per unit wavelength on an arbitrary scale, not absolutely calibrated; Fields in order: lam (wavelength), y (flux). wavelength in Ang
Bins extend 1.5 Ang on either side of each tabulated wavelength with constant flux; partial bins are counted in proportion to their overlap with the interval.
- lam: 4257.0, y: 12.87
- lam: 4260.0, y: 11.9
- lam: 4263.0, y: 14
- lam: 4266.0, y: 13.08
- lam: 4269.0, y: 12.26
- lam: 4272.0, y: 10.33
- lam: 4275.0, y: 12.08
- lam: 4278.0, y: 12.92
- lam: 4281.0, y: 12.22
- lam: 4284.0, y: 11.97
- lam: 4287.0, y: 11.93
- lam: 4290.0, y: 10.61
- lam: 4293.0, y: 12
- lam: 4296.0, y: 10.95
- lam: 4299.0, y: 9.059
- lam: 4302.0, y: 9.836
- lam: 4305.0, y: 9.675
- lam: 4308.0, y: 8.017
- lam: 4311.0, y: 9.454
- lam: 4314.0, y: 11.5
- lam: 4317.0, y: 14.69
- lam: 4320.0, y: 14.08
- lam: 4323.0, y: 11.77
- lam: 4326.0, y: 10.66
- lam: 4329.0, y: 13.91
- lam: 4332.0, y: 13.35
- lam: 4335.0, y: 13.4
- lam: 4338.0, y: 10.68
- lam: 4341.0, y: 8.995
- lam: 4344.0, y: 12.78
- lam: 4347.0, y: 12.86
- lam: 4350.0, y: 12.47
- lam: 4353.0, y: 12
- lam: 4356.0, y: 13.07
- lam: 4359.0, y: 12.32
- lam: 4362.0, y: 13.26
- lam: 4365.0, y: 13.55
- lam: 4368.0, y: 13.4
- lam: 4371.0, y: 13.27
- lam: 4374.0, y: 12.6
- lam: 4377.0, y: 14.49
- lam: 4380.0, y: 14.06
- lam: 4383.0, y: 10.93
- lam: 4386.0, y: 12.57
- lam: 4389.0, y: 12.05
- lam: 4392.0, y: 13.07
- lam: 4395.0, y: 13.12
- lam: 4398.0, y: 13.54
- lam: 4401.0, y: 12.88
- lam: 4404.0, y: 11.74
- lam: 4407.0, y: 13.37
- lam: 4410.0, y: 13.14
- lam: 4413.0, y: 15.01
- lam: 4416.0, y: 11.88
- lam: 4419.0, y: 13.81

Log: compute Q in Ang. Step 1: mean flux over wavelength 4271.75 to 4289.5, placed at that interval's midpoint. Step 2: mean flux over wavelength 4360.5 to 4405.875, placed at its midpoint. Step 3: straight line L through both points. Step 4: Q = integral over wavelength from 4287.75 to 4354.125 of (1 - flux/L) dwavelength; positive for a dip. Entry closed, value 4.7 Ang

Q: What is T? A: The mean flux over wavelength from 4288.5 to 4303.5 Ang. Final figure 10.5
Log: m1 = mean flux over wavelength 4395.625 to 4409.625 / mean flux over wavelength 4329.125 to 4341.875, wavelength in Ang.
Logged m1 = 1.1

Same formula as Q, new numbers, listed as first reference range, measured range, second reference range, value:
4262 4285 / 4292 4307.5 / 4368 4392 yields 2.9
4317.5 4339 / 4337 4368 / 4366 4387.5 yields 1.4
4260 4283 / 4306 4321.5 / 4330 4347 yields 0.8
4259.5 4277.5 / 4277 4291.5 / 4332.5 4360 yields 0.5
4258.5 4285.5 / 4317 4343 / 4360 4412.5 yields 0.8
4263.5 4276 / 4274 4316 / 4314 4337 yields 5.3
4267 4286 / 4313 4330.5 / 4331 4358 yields -1.0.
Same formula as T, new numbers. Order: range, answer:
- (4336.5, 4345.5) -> 10.8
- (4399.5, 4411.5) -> 12.8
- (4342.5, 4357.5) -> 12.6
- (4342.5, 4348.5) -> 12.8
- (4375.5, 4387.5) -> 13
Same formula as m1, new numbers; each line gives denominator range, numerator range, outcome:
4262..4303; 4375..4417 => 1.12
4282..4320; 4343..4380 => 1.19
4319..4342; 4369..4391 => 1.06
